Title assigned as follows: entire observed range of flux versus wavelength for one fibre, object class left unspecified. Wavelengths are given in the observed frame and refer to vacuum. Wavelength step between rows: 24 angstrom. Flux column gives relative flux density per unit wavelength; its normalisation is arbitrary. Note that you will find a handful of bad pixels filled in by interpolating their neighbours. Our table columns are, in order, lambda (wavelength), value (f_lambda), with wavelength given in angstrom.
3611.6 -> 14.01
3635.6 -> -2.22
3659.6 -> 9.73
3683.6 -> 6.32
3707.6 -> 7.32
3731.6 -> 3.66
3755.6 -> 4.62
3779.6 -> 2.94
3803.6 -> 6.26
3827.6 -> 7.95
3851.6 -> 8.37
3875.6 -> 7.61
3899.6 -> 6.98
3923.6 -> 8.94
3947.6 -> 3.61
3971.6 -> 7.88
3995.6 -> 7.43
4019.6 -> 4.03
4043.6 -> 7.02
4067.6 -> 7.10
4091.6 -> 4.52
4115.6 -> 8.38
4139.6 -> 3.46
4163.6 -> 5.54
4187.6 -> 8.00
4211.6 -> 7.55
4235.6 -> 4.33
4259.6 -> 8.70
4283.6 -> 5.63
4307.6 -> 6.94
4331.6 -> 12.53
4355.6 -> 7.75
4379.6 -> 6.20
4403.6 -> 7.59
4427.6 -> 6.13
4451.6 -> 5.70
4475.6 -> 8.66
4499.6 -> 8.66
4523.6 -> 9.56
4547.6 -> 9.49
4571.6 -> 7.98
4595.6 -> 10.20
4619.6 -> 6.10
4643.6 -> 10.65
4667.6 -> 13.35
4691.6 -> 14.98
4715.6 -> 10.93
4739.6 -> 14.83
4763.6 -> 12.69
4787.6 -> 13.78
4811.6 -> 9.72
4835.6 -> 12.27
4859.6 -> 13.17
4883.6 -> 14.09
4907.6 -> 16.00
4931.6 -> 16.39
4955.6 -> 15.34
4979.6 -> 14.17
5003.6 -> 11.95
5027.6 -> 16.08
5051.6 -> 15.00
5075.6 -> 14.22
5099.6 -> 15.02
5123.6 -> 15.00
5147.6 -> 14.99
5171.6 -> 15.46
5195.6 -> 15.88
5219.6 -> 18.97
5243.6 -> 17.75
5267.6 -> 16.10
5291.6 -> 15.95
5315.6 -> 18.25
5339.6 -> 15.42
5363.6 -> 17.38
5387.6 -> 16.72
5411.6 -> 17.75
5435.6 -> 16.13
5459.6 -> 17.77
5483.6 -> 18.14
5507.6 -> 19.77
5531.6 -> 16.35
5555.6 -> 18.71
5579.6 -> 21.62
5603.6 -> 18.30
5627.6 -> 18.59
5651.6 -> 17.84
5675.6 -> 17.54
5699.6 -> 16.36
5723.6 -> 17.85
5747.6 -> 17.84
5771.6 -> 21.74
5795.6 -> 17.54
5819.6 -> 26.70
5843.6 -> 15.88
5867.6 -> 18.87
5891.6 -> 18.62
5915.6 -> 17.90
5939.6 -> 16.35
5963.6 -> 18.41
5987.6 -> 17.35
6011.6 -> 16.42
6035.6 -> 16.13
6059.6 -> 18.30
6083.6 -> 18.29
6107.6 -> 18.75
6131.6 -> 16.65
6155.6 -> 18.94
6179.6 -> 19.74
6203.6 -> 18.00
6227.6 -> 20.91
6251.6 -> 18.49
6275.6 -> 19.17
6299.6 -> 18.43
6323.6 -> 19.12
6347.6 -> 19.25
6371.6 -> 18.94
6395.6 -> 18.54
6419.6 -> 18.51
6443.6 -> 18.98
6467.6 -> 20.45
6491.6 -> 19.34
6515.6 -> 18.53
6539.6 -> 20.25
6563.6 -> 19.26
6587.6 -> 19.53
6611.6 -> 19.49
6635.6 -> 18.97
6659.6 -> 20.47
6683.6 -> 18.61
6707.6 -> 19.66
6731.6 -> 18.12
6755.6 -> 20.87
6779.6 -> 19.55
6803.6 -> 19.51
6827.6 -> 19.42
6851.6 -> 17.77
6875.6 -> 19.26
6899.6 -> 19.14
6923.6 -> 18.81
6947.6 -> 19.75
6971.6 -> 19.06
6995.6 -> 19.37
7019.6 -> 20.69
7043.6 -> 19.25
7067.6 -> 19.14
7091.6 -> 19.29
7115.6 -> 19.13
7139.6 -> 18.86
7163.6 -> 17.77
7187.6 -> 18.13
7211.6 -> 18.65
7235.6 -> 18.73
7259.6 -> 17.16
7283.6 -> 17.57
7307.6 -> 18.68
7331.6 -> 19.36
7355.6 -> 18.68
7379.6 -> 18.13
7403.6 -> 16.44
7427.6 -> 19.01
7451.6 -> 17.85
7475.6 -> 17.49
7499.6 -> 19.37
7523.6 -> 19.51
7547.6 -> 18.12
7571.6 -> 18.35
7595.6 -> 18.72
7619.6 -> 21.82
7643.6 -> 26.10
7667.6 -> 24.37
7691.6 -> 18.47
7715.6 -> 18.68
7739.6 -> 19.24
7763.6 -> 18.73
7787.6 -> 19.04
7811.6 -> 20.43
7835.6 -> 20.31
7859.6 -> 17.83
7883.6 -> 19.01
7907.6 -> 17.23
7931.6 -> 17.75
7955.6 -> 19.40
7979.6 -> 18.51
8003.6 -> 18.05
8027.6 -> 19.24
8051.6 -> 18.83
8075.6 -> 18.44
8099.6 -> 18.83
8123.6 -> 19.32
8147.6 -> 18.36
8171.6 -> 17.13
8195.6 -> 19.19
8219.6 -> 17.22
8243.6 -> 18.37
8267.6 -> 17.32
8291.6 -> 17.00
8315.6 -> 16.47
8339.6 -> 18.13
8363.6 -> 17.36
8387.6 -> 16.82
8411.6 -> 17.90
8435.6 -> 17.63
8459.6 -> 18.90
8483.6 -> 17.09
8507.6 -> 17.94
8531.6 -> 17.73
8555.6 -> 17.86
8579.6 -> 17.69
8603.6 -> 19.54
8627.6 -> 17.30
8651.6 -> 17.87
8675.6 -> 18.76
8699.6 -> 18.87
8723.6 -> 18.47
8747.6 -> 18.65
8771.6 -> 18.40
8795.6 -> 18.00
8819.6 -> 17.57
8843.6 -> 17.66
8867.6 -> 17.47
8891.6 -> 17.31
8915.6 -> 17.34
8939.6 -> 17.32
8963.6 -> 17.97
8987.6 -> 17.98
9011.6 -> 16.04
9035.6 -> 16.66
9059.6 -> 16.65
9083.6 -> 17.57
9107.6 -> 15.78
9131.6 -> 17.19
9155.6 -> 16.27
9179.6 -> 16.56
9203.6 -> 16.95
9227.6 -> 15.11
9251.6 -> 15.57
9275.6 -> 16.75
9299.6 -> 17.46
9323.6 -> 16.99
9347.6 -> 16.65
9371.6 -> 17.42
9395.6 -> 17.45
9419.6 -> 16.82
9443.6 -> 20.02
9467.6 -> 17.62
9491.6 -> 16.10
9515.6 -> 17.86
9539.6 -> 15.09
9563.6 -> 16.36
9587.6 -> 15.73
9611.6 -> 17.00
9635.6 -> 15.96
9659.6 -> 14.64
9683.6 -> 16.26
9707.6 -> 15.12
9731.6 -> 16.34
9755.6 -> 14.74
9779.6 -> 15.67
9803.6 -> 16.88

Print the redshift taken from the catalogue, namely 0.163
